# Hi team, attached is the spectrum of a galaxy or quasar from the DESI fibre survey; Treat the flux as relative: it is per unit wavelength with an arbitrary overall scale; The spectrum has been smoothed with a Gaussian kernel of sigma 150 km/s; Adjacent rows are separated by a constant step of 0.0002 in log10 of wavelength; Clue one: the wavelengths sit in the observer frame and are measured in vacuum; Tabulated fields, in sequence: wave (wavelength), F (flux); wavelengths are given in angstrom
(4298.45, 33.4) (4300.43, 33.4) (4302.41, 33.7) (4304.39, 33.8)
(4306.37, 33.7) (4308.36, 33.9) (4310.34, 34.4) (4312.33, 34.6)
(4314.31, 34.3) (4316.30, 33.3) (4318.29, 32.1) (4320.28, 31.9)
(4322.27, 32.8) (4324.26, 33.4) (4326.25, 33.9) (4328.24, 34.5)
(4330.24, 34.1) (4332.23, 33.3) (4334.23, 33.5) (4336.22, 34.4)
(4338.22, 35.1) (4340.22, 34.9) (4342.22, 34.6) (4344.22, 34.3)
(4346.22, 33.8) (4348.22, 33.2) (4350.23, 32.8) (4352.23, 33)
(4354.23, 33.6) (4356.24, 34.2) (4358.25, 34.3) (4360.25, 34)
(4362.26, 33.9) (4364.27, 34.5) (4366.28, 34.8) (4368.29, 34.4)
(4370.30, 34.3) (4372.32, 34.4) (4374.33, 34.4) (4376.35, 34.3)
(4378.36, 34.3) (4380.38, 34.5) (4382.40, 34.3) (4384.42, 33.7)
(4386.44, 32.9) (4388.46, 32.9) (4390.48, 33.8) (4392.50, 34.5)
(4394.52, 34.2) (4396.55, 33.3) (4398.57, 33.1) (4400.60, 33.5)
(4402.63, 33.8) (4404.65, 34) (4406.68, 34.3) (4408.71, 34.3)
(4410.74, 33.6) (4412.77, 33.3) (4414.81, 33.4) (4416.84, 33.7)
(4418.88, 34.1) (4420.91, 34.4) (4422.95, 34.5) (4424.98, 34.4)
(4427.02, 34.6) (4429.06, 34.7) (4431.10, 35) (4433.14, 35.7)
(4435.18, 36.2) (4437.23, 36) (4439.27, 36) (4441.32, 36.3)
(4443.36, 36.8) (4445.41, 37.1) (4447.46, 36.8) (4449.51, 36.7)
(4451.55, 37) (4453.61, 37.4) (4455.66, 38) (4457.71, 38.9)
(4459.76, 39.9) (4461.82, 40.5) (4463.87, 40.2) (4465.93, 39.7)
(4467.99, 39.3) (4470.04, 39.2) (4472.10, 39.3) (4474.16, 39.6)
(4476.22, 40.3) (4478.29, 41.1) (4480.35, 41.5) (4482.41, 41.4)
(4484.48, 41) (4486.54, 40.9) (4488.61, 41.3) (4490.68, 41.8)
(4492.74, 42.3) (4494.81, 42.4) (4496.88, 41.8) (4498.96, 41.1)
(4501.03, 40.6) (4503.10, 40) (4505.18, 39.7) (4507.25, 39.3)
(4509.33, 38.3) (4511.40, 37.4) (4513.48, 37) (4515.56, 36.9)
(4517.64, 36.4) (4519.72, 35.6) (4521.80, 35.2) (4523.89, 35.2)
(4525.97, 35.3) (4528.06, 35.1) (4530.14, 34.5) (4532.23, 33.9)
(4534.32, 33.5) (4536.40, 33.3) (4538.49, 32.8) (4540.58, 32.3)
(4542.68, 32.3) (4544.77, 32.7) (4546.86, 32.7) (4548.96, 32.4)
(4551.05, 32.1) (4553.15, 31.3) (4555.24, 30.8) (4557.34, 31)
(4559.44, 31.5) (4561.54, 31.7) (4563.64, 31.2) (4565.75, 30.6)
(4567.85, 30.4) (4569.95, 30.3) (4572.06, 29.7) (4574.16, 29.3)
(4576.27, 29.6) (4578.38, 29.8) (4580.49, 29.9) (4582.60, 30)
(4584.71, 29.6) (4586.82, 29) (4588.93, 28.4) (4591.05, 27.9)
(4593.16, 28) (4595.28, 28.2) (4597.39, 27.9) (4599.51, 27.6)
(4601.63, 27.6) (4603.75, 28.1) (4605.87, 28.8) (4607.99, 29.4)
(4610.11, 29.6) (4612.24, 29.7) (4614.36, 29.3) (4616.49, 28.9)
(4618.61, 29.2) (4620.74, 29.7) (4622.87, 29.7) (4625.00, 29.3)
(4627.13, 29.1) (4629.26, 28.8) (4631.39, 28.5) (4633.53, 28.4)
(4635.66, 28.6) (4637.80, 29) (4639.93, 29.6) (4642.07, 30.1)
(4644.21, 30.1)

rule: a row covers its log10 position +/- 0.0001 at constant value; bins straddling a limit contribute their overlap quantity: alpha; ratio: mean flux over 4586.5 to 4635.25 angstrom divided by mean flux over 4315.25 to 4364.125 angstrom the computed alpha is 0.85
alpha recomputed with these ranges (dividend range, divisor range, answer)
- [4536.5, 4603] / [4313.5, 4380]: 0.89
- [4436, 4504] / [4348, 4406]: 1.16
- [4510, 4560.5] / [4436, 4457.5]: 0.92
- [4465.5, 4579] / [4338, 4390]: 1.05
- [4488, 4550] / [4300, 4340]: 1.09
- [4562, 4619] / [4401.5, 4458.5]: 0.83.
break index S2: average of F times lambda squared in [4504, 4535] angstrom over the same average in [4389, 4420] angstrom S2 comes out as 1.13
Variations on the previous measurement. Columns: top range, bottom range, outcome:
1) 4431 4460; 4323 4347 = 1.14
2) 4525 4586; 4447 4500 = 0.82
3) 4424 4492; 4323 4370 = 1.19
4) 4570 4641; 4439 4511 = 0.78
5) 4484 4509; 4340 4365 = 1.29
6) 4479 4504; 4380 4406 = 1.28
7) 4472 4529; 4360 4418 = 1.21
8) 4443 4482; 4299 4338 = 1.24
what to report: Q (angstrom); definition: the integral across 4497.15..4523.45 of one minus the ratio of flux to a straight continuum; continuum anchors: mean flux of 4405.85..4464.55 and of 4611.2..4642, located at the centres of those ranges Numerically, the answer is -3.8 angstrom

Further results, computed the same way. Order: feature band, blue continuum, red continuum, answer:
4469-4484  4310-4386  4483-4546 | -1.6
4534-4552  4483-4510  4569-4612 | 1.2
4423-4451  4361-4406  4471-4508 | 1.2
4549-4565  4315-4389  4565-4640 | -0.8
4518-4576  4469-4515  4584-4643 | 4.4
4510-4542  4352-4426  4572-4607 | -4.8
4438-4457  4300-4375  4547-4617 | -2.9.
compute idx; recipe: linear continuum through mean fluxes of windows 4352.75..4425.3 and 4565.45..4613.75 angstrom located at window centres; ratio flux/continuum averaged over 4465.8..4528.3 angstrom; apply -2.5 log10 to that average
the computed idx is -0.24 mag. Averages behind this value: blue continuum 34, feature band 39.3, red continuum 29.1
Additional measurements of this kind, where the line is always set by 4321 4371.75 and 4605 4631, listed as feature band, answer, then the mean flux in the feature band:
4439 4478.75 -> -0.20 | 38.5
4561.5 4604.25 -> 0.02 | 29.2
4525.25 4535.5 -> -0.12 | 34.4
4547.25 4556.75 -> -0.04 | 31.7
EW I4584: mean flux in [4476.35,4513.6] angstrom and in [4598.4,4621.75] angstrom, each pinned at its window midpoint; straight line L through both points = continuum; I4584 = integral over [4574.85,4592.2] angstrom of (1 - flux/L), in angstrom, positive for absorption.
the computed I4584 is 1.28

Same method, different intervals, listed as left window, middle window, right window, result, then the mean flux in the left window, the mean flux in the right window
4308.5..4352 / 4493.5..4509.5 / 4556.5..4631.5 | -5.0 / 33.8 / 29.4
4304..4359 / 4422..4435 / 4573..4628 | -1.2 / 33.8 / 29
